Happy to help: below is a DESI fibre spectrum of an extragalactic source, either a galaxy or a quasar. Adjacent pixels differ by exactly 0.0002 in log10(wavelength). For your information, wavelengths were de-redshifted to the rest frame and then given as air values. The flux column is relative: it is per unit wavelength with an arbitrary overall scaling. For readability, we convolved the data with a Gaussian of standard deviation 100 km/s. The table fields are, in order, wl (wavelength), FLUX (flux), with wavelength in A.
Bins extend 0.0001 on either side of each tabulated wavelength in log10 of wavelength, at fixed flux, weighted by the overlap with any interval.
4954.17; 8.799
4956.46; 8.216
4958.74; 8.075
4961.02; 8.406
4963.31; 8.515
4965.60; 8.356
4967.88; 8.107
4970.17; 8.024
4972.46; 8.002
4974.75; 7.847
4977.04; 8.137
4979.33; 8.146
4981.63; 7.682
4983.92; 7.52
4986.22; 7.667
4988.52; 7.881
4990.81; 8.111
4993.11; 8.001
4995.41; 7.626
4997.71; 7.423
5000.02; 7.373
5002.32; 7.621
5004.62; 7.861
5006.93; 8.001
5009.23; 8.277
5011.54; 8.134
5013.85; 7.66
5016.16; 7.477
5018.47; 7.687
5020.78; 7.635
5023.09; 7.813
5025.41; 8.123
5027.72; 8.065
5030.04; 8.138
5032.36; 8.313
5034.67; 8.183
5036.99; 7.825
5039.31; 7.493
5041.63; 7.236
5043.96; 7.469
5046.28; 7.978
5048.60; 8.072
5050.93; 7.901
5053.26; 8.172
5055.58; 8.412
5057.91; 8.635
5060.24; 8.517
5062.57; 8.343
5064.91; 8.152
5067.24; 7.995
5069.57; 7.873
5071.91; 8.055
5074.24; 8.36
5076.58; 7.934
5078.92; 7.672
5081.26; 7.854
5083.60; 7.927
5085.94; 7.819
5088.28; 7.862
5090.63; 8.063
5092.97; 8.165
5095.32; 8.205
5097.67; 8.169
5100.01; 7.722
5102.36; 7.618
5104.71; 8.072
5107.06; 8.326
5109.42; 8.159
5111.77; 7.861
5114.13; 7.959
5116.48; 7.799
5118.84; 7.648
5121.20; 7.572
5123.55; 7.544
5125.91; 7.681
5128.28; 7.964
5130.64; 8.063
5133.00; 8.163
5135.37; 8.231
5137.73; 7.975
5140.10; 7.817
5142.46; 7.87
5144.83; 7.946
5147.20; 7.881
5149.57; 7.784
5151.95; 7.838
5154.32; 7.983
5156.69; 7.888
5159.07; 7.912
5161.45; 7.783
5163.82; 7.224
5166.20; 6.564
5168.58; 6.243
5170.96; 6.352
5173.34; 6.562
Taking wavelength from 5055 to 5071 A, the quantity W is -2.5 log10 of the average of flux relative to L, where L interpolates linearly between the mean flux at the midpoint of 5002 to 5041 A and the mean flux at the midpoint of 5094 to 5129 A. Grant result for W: -0.05 mag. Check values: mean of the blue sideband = 7.9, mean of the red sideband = 7.88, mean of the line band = 8.26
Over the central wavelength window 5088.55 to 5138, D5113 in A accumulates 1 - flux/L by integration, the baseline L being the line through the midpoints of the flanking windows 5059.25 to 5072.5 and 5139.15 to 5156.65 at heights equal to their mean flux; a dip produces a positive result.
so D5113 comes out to 0.3 A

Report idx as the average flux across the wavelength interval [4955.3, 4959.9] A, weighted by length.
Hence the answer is 8.15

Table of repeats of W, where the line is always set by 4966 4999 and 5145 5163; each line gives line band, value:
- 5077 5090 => 0.00 mag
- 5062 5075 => -0.03 mag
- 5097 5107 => -0.01 mag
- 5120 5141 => 0.00 mag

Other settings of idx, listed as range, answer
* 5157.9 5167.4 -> 7.37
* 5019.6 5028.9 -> 7.91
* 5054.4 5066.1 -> 8.41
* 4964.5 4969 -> 8.24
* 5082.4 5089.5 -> 7.87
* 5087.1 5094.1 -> 8.03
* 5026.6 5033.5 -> 8.16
